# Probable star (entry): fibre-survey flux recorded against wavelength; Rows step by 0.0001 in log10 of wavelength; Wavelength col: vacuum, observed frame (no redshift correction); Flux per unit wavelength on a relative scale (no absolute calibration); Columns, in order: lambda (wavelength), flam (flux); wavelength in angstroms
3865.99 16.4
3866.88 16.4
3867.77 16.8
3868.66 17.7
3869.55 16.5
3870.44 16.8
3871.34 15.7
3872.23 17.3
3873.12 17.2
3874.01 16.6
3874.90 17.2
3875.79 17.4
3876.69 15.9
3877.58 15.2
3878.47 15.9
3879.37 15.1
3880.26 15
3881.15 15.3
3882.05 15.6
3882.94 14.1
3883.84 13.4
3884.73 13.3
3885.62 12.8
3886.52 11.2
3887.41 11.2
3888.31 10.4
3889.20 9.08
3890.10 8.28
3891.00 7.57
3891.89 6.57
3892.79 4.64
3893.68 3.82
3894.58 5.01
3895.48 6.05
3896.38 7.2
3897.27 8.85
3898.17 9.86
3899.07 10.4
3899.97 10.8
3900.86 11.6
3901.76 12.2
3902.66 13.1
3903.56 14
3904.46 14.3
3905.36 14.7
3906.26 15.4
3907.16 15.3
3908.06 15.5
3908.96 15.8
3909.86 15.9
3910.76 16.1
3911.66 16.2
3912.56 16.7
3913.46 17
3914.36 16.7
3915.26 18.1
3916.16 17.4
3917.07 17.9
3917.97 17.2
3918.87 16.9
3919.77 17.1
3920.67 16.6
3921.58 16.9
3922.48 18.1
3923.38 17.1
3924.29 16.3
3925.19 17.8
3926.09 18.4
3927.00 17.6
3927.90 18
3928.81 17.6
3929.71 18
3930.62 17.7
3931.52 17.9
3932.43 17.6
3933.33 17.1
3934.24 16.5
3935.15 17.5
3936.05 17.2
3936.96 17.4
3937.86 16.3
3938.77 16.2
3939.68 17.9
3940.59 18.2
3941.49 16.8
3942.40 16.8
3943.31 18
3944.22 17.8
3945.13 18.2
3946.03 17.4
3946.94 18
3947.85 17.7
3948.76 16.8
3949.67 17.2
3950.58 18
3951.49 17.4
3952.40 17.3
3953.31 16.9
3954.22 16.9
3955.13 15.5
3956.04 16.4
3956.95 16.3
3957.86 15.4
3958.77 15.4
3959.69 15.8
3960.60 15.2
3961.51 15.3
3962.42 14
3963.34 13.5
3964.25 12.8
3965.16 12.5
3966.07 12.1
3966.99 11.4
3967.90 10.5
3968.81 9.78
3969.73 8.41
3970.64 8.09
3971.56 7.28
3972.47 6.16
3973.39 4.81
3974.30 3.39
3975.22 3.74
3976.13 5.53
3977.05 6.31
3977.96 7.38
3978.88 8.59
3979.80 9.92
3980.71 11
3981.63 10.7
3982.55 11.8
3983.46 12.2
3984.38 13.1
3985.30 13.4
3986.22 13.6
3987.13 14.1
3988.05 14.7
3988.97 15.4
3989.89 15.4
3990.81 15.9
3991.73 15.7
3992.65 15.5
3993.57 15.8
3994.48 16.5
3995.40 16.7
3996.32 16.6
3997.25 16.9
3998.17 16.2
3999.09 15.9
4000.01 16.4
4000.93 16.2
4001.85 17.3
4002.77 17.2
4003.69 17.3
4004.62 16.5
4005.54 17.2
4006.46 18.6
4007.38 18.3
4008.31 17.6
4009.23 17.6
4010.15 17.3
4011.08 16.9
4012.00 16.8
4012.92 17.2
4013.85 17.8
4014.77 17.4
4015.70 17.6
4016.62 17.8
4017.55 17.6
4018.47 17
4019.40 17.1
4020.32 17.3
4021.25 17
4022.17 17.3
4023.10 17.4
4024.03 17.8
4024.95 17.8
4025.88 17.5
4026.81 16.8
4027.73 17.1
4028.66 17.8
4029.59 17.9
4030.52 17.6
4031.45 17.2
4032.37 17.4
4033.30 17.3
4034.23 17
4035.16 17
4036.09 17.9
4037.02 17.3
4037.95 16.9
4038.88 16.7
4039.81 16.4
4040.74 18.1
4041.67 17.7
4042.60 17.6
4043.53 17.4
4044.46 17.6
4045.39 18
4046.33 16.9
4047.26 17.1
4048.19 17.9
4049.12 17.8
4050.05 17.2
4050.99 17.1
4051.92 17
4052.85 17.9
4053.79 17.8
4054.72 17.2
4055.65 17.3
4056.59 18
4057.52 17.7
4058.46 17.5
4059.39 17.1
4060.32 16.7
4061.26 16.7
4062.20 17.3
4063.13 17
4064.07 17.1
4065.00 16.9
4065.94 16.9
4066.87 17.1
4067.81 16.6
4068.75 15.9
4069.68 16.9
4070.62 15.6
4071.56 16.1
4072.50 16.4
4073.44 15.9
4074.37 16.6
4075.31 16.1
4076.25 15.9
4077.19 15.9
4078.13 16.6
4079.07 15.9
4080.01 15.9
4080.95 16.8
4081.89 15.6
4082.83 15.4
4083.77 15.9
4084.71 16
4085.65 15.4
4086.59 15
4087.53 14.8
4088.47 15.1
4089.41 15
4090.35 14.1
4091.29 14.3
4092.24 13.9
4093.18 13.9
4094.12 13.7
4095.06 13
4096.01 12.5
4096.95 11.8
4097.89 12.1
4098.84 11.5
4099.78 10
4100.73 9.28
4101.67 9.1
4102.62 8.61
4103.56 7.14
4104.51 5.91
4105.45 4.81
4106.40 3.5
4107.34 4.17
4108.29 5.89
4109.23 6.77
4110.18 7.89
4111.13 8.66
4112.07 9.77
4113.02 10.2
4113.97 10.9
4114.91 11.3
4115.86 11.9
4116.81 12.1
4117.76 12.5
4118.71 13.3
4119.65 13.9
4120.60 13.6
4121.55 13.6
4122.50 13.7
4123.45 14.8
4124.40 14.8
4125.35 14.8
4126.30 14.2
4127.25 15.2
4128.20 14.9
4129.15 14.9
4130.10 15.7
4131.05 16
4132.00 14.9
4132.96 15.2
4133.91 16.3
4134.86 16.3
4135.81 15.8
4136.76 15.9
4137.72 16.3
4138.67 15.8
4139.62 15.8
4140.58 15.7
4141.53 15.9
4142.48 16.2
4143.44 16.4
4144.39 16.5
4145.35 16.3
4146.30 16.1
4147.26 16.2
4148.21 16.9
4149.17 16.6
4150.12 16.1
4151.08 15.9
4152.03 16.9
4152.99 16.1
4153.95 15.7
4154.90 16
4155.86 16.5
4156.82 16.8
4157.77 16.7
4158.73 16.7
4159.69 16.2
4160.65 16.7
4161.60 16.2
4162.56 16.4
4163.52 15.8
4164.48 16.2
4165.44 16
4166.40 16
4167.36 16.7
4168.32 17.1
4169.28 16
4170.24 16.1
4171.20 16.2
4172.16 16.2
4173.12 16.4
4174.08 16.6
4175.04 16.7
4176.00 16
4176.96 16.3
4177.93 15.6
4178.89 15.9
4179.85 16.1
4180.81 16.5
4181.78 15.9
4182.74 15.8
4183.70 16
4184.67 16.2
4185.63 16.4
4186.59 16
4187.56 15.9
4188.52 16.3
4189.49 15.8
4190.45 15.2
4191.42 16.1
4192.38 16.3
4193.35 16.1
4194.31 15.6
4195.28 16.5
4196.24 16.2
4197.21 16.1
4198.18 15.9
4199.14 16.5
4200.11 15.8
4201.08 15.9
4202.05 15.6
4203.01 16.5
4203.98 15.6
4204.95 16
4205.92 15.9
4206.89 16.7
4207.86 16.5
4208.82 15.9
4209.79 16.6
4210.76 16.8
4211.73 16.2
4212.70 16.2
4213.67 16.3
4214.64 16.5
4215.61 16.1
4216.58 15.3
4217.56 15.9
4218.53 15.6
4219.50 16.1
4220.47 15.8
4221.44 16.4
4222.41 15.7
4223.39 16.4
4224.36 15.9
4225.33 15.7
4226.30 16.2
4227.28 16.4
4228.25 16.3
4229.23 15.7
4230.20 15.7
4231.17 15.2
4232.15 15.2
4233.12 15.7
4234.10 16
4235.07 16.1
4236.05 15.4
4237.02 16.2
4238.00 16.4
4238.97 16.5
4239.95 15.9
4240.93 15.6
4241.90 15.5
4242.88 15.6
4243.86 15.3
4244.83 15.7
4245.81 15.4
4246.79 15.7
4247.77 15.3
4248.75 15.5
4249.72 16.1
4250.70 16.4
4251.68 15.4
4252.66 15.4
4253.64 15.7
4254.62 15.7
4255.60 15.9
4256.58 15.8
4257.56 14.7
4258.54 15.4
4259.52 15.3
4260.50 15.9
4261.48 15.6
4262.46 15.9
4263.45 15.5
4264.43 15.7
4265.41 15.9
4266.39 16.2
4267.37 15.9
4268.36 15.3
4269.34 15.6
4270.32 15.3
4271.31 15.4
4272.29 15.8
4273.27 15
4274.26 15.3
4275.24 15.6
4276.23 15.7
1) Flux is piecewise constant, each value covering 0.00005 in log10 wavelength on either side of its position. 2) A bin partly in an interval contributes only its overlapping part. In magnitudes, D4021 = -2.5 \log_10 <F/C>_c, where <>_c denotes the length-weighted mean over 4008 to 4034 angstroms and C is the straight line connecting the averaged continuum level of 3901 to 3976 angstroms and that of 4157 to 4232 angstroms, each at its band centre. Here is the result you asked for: -0.12 mag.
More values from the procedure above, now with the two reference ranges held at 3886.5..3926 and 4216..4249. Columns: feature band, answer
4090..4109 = 0.43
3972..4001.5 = 0.12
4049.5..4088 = -0.14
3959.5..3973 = 0.20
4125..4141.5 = -0.04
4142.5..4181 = -0.07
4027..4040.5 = -0.21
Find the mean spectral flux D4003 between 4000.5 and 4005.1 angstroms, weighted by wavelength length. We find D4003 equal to 16.9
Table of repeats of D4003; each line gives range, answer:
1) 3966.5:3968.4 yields 10.9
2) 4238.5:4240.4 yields 16.2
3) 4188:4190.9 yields 15.8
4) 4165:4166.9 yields 16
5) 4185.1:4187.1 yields 16.2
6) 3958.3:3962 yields 15.4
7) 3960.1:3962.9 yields 14.8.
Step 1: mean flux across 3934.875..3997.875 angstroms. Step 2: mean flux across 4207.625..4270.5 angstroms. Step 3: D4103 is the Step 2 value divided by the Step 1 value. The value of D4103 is 1.14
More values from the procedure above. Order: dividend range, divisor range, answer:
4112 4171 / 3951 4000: 1.19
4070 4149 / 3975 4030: 0.88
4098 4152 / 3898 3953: 0.78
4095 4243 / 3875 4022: 1.02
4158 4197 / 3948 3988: 1.33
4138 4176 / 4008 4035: 0.94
